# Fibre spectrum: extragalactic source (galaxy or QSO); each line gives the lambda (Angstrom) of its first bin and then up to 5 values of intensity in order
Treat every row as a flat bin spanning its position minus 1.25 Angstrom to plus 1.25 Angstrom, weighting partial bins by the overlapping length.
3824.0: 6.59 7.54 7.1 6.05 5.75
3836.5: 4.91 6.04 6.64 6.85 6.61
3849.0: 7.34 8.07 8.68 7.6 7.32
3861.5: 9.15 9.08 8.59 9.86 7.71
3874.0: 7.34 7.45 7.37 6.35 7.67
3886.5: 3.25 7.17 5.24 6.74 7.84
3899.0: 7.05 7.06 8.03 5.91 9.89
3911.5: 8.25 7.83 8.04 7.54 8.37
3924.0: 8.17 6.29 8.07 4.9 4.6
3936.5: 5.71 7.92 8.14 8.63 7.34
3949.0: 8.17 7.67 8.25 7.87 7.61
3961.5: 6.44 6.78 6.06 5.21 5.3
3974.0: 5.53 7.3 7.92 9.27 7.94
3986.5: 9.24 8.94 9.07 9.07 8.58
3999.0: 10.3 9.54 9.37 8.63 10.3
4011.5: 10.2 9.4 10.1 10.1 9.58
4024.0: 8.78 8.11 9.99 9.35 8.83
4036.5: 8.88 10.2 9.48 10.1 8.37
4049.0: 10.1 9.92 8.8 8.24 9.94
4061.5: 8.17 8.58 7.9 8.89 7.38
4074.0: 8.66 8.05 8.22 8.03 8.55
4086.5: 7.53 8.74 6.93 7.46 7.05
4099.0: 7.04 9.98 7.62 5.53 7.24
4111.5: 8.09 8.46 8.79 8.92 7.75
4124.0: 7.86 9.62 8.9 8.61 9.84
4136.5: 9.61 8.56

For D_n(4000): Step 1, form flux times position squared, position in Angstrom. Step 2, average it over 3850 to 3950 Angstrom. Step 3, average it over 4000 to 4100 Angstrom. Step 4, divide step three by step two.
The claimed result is 1.3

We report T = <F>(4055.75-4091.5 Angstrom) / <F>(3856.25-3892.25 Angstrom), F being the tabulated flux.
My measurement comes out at 1.12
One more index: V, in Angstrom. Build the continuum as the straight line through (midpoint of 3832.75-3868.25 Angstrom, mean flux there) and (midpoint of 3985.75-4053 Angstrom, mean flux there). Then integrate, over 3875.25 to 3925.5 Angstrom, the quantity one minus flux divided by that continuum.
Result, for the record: 4.6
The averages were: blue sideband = 7.37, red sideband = 9.43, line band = 7.26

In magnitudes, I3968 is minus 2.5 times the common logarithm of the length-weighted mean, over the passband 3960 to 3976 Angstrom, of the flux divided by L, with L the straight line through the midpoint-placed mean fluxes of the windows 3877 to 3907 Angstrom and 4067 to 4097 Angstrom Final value 0.20 mag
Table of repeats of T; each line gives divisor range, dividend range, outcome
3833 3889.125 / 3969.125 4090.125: 1.21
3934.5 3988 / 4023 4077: 1.22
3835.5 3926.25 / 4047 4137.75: 1.13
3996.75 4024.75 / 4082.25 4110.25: 0.79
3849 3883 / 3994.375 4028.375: 1.18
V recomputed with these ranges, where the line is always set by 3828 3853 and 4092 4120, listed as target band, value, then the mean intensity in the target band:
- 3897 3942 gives -2.57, 7.32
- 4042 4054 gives -3.19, 9.53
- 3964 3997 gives -1.72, 7.59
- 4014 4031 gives -4.66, 9.44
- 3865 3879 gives -3.00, 8.13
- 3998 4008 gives -2.93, 9.46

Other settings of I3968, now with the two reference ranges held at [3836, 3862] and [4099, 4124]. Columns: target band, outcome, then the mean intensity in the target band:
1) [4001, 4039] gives -0.22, 9.43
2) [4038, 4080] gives -0.14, 8.88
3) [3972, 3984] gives 0.03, 7.41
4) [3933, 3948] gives 0.05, 7.12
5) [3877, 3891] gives 0.15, 6.36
